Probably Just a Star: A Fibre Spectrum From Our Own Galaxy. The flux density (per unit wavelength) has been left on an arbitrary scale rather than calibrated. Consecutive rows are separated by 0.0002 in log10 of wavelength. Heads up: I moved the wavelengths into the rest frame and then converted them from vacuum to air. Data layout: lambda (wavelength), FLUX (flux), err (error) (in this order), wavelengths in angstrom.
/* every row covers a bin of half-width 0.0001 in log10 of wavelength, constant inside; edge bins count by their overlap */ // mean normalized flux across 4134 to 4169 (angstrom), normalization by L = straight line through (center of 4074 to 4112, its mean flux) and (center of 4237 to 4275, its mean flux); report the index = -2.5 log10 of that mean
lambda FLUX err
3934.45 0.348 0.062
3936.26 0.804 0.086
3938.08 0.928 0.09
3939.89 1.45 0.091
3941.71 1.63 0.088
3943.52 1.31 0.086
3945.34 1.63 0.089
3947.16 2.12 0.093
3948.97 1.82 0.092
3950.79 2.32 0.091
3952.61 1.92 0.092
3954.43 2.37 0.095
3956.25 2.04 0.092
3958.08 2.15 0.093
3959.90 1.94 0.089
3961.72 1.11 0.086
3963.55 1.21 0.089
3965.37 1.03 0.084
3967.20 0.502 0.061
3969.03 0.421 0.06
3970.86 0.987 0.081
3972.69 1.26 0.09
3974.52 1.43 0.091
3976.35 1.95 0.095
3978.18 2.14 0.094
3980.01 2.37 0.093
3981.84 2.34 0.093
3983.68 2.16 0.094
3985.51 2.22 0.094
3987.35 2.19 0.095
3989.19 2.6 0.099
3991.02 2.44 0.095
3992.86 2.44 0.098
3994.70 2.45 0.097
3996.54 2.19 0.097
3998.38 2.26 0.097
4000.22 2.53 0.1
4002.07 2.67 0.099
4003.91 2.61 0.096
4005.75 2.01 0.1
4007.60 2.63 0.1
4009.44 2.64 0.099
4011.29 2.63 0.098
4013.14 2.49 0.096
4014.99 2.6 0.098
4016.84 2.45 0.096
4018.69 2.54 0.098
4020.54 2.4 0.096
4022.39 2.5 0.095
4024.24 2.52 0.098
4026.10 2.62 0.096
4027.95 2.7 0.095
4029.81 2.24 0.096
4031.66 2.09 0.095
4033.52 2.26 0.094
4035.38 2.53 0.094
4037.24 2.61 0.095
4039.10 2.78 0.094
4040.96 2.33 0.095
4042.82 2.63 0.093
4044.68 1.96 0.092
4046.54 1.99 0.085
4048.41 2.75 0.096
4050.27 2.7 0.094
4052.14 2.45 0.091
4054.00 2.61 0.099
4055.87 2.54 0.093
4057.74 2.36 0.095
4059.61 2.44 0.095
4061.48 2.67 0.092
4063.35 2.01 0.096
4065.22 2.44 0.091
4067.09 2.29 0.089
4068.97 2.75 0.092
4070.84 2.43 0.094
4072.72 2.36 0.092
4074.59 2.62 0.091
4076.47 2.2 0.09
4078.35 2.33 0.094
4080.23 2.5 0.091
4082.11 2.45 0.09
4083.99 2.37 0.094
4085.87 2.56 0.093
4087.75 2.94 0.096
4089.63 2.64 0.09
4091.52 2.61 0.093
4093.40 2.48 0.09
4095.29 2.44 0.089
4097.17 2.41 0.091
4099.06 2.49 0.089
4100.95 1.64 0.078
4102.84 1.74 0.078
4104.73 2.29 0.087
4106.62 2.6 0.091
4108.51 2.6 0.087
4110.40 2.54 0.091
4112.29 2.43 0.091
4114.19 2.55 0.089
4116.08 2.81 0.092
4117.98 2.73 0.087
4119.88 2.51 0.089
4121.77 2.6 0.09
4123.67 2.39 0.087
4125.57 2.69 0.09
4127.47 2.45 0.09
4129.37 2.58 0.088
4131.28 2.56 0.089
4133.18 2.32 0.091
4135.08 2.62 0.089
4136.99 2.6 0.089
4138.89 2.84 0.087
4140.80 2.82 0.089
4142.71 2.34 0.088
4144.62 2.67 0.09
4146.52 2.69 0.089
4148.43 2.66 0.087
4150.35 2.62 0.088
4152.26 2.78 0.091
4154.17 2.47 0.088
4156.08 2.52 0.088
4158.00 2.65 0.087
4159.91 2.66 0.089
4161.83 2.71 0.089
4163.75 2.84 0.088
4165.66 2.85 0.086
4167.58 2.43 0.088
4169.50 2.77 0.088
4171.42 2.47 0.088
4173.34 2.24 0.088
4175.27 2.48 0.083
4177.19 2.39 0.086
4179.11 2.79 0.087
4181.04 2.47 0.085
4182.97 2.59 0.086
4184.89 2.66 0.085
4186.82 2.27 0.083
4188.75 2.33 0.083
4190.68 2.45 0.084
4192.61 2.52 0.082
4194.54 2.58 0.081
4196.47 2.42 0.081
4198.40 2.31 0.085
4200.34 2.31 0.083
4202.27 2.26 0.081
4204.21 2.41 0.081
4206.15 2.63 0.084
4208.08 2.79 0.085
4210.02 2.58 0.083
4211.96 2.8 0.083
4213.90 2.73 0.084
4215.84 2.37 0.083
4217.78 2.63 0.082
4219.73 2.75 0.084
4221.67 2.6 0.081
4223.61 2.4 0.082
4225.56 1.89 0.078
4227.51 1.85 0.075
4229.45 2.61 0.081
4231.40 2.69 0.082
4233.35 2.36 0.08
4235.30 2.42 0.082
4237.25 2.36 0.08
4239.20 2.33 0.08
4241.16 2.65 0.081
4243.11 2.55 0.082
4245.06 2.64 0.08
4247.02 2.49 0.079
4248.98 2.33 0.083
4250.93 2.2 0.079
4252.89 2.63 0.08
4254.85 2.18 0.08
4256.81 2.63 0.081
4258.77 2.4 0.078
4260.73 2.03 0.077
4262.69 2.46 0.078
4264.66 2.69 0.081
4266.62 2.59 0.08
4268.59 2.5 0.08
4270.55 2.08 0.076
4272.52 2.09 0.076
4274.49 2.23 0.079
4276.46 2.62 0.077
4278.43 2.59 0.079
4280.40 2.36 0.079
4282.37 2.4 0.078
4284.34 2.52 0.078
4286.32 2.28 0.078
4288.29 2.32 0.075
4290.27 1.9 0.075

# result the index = -0.102 mag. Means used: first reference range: 2.42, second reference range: 2.41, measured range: 2.65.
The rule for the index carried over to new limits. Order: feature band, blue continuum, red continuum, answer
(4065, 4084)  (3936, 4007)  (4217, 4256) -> -0.17 mag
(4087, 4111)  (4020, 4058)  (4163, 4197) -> 0.03 mag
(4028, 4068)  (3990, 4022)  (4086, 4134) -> 0.02 mag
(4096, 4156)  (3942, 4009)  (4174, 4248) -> -0.10 mag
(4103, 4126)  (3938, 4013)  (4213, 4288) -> -0.16 mag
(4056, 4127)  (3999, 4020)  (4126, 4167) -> 0.06 mag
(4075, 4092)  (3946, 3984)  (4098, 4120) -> -0.10 mag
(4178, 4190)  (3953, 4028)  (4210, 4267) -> -0.06 mag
